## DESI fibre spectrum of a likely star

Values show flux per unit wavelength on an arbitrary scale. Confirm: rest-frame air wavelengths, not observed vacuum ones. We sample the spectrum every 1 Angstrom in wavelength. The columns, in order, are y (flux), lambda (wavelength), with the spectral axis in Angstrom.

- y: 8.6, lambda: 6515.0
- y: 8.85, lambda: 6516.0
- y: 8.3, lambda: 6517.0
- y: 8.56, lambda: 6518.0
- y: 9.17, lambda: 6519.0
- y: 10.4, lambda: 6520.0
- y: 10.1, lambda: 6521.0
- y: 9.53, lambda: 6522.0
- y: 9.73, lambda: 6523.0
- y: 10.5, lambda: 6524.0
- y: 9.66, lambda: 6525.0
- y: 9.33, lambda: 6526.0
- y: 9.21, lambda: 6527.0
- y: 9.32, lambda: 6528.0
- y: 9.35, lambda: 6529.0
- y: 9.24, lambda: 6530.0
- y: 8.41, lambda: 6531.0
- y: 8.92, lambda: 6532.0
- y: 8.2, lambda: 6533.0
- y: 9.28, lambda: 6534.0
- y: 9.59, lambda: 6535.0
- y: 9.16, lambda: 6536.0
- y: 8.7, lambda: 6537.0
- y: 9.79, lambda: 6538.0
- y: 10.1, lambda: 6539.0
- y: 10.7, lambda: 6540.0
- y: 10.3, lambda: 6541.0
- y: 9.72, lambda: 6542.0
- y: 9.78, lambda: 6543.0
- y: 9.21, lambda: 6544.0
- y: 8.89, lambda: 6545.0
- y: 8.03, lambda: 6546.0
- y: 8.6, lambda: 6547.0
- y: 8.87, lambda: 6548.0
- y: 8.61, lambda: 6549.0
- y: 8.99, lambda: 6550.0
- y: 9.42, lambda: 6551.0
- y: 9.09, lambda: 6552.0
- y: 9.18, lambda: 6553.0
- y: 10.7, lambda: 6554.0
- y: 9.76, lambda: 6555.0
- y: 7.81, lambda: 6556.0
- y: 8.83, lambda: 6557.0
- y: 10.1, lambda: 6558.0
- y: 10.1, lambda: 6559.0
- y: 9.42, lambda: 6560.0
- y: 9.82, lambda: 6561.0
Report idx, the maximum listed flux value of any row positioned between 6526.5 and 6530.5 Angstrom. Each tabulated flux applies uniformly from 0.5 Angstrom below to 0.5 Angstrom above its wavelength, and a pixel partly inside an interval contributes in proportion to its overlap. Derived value 9.35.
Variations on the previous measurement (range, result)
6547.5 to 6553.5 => 9.42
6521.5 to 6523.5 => 9.73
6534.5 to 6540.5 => 10.7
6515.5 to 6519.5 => 9.17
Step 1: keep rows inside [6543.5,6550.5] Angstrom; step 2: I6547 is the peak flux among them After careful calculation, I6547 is 9.21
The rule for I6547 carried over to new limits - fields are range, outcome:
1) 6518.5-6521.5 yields 10.4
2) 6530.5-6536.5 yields 9.59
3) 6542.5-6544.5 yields 9.78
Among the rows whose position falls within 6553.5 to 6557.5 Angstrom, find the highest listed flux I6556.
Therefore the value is 10.7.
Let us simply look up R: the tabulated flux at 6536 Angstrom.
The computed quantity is 9.16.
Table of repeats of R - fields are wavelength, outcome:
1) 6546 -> 8.03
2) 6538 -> 9.79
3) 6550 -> 8.99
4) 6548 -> 8.87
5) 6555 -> 9.76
